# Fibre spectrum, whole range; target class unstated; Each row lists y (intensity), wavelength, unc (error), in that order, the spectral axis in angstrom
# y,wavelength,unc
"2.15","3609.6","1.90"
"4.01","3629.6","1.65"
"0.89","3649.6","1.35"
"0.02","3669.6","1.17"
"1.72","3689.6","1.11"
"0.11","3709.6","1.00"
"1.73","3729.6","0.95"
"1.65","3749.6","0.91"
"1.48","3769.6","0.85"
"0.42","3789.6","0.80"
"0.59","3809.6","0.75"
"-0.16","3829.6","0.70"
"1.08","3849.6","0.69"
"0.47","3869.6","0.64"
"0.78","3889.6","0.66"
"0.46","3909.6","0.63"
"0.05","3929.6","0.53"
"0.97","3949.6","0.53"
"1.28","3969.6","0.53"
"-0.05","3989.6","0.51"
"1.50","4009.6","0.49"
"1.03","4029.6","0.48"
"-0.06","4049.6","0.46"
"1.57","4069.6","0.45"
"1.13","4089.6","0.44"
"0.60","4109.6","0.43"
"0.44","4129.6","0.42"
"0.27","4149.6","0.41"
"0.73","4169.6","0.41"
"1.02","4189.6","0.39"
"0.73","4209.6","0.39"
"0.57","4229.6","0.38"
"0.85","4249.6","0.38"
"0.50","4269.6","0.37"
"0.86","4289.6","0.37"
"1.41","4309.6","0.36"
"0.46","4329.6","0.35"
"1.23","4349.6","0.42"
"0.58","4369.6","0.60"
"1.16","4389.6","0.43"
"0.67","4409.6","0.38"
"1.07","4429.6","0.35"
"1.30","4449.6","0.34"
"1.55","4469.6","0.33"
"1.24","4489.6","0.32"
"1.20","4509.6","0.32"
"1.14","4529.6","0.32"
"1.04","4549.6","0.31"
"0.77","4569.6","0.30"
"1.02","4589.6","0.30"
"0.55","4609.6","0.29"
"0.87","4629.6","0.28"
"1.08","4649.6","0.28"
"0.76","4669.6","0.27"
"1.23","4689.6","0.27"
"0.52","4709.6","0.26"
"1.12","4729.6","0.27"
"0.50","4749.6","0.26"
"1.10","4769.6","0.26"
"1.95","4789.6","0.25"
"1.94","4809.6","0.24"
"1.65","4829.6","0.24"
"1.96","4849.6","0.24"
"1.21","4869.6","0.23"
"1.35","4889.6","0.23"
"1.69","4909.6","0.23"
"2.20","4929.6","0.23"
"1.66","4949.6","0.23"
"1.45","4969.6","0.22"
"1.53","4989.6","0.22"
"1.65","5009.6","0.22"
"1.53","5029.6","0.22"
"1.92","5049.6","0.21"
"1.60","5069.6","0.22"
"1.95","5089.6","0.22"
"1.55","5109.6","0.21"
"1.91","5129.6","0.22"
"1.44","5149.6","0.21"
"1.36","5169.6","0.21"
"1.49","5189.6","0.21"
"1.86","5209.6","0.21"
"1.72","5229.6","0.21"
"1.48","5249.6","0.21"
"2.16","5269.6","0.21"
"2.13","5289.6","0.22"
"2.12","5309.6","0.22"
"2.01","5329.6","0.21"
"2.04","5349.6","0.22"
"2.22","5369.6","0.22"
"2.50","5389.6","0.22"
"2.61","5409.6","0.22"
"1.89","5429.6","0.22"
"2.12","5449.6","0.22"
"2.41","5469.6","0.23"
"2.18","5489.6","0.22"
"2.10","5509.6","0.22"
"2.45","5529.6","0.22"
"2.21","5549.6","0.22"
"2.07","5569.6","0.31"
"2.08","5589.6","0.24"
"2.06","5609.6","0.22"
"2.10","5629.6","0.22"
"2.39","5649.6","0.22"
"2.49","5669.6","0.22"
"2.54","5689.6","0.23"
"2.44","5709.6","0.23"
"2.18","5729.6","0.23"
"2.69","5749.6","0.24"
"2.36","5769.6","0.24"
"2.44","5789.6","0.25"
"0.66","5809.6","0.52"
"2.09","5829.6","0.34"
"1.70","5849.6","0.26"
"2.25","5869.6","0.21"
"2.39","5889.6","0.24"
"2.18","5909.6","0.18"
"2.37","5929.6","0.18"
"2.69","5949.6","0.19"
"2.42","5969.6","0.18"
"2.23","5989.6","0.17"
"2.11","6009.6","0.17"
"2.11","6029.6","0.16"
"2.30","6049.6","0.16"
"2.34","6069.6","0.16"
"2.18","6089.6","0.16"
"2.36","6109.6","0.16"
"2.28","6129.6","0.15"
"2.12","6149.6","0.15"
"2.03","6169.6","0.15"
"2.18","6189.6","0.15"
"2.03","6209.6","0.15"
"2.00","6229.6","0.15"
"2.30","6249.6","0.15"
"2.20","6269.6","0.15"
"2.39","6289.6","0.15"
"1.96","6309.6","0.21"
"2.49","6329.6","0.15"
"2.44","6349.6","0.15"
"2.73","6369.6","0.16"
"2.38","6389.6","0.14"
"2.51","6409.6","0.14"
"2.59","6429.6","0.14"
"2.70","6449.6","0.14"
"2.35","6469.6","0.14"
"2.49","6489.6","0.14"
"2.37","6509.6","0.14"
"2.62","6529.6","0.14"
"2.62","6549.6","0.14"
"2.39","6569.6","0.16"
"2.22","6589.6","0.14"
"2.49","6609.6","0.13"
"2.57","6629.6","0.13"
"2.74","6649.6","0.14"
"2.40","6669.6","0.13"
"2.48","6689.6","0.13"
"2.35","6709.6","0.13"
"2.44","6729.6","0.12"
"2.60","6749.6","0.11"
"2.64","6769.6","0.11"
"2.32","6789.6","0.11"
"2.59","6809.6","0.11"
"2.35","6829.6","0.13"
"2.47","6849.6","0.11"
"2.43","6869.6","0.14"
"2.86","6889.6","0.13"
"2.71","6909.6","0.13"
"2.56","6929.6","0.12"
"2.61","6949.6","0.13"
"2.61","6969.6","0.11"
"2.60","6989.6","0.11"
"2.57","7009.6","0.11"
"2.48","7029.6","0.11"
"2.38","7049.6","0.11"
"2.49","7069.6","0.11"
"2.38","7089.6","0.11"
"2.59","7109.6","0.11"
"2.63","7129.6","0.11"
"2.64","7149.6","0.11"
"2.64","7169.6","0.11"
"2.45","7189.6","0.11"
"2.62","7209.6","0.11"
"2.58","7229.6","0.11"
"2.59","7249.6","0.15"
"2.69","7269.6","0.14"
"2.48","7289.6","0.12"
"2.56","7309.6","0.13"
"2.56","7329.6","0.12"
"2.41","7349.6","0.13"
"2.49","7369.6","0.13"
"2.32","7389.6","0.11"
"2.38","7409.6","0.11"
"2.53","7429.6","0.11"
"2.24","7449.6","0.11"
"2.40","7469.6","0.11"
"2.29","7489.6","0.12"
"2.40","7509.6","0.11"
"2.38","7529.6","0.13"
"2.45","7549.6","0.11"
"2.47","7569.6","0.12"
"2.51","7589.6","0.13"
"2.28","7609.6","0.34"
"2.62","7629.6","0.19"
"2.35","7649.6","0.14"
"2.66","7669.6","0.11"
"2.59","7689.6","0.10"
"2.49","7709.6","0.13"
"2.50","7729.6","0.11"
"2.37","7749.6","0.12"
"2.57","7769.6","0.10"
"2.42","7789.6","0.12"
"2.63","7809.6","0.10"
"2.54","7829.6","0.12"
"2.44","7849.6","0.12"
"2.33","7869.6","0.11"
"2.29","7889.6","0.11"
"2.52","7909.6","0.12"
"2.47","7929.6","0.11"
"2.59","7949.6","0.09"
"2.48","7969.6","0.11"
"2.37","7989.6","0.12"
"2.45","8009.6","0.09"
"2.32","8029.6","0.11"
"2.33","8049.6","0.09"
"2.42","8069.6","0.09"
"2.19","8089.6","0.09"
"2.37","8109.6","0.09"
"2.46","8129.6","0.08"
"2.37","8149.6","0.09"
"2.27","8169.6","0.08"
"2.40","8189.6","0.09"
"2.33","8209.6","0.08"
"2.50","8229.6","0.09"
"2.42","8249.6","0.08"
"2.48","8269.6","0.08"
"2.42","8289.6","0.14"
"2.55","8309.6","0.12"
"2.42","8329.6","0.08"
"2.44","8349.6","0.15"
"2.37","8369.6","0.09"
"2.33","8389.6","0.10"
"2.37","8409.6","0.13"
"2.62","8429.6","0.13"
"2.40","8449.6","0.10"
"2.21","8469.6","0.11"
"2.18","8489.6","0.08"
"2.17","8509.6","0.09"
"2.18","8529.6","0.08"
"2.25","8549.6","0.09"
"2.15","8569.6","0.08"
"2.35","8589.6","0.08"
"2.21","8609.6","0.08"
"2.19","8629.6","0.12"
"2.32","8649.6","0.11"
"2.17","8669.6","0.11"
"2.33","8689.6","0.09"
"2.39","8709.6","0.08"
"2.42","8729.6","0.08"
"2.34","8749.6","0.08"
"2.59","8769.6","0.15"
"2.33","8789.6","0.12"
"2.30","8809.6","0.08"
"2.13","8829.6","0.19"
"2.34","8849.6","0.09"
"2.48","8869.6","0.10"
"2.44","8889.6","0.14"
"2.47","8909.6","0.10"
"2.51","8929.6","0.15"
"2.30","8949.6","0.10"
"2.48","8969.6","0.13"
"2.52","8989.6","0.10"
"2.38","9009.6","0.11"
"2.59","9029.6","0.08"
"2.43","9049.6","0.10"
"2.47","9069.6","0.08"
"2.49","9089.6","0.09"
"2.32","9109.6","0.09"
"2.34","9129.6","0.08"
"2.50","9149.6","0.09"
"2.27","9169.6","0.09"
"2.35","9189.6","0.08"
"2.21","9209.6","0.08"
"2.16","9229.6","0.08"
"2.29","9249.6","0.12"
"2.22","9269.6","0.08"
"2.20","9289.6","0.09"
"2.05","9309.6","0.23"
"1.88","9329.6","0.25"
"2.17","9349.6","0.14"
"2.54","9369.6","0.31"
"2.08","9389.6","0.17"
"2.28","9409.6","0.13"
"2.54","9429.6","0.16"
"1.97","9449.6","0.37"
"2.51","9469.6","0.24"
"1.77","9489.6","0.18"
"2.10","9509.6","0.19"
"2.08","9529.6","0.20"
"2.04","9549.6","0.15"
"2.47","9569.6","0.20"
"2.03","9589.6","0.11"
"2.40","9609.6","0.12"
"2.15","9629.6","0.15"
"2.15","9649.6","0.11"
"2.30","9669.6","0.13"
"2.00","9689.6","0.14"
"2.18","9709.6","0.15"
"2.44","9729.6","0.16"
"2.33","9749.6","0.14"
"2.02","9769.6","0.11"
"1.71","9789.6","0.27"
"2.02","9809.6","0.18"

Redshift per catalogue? 0.198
